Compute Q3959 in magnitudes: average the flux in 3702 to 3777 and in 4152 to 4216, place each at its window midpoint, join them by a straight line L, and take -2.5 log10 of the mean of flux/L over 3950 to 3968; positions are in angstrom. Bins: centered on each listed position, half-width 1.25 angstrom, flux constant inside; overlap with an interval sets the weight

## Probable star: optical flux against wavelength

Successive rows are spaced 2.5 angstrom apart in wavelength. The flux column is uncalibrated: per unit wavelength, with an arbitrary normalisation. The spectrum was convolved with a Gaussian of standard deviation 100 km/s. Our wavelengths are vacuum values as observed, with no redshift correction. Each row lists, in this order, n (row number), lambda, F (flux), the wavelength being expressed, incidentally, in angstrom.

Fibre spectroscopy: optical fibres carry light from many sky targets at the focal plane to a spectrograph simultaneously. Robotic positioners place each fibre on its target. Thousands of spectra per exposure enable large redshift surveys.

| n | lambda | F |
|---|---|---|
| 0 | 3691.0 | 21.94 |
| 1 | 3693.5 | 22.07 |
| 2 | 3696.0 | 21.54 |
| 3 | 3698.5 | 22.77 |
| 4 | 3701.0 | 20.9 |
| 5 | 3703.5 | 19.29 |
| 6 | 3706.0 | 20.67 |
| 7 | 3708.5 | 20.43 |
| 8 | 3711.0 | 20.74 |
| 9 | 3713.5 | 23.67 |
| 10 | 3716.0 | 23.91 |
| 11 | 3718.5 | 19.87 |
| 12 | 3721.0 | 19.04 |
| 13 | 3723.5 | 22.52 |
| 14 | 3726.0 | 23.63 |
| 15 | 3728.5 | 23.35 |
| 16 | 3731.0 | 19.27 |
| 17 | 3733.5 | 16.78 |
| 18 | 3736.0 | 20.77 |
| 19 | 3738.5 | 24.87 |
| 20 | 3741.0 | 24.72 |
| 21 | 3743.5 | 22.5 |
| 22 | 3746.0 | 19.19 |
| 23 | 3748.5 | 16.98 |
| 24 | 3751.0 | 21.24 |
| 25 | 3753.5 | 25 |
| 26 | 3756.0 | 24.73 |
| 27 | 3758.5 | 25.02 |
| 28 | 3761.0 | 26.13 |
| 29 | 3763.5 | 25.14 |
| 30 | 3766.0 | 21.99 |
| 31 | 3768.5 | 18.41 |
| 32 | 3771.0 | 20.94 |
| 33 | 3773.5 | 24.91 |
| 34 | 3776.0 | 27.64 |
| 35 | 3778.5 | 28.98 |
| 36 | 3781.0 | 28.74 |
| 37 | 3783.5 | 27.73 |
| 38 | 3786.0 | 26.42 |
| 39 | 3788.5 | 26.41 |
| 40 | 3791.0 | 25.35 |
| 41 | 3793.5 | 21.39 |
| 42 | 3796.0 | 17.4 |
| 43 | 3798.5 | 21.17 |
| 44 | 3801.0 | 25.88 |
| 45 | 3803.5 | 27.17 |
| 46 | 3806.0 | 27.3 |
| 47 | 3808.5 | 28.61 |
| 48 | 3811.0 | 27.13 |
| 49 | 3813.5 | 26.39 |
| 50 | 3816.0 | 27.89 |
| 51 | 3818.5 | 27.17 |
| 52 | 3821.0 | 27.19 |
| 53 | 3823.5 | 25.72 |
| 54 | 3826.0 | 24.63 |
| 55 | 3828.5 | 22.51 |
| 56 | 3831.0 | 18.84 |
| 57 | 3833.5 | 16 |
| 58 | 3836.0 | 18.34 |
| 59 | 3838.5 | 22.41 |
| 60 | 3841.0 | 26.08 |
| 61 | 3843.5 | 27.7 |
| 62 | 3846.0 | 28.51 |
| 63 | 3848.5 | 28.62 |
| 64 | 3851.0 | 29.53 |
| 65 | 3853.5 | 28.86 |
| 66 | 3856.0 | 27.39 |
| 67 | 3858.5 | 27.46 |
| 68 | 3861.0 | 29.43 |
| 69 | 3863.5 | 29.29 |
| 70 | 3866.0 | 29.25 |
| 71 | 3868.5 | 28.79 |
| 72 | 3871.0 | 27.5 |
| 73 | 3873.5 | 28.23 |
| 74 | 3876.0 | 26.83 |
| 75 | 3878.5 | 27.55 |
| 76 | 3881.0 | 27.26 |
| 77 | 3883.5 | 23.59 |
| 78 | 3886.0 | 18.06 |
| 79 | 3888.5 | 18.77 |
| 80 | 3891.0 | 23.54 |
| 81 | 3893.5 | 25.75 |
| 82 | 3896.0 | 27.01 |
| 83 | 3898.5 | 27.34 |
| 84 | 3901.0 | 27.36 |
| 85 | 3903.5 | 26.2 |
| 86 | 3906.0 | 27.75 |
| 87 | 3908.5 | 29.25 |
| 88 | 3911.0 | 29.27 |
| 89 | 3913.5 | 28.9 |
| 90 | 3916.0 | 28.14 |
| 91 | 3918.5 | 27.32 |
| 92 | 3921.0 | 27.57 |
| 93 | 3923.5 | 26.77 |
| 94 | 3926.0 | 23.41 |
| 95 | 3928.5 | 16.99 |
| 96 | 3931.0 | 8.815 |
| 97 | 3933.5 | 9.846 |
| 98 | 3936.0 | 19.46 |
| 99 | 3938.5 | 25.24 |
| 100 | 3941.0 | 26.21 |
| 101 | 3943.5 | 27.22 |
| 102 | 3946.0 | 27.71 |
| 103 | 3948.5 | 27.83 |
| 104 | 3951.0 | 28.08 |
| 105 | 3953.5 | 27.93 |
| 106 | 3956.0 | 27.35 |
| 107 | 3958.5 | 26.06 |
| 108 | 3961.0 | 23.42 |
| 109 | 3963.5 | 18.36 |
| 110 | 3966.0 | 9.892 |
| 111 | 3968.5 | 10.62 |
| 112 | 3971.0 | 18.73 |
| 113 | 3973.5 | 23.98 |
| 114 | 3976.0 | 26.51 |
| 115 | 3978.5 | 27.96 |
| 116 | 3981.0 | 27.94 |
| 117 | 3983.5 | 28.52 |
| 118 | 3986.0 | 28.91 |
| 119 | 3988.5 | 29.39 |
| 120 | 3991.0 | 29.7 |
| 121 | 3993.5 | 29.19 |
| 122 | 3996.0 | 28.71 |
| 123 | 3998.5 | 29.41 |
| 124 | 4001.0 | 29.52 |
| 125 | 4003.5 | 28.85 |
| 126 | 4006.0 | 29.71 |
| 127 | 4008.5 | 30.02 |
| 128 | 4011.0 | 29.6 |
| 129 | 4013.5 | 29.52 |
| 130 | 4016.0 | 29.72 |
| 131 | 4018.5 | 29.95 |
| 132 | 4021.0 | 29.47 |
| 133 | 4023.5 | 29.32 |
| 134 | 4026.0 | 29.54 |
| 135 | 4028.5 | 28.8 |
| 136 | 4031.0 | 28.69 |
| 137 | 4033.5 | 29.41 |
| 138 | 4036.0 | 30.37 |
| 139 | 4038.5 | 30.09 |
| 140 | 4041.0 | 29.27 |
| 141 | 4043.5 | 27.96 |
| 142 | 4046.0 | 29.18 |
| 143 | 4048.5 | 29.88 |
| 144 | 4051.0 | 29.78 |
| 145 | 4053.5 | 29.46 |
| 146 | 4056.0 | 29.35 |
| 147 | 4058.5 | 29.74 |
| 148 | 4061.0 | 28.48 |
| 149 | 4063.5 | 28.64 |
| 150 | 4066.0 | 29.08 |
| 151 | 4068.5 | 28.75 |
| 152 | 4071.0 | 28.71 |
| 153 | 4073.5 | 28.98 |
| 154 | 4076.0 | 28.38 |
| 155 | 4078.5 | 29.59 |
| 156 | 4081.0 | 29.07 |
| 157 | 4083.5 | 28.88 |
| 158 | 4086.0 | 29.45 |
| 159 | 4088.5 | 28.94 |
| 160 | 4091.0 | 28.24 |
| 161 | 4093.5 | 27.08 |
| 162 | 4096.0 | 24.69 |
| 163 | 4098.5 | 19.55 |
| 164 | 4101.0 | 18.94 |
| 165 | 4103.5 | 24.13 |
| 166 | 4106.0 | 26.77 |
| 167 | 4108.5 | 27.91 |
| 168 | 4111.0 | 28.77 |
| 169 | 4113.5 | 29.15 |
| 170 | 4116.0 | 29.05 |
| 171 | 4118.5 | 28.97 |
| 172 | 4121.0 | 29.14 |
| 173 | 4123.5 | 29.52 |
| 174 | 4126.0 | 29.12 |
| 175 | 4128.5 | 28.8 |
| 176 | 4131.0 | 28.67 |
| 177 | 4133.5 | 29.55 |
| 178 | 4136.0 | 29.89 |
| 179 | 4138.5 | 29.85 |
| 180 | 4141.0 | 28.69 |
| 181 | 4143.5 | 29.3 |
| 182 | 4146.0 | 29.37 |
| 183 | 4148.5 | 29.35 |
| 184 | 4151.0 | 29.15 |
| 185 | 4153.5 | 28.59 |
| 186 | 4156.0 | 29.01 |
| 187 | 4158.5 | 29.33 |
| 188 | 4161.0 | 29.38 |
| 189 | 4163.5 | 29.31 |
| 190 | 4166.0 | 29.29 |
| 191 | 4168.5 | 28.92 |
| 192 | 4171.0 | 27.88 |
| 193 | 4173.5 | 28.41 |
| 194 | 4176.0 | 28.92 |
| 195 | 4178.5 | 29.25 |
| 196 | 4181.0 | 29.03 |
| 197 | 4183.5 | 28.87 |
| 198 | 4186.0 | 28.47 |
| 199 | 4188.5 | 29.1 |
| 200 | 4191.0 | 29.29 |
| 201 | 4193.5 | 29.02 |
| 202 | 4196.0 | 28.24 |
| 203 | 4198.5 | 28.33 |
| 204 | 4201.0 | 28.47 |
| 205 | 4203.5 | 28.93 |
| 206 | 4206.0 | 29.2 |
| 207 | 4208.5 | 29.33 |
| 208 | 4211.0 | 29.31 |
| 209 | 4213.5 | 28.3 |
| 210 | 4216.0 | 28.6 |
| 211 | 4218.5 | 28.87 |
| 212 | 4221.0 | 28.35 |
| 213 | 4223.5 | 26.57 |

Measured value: 0.136 mag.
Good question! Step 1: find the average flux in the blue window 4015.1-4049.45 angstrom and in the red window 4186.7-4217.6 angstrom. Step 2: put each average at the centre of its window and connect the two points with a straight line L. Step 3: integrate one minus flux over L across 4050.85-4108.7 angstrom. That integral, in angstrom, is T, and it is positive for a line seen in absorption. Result 3.3 angstrom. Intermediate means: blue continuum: 29.4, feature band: 27.6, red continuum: 28.8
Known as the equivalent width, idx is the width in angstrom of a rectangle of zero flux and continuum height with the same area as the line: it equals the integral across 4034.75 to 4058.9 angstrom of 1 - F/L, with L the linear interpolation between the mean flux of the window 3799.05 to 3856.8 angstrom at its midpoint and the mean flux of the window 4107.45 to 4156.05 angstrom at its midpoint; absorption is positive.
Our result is -1.2 angstrom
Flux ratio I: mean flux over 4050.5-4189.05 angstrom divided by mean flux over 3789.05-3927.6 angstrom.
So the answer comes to 1.10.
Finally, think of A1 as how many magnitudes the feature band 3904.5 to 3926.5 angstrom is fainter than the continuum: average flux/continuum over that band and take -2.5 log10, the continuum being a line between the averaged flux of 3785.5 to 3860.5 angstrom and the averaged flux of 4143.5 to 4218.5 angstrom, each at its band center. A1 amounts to -0.06 mag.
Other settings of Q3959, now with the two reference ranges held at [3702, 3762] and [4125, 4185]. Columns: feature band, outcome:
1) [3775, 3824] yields -0.14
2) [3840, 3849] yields -0.17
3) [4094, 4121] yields 0.09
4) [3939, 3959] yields -0.07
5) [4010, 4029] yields -0.11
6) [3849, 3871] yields -0.19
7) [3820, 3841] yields 0.07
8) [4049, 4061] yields -0.08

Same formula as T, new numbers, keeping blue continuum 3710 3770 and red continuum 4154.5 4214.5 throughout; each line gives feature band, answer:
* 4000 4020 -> -2.6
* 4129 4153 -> -0.9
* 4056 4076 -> -1.4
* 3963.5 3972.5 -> 4.0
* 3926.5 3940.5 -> 4.5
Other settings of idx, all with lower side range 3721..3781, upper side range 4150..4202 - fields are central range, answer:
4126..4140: -0.5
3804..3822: -2.8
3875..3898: 0.4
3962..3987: 3.8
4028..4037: -0.8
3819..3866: -2.8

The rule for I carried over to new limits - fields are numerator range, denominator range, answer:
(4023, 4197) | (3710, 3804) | 1.24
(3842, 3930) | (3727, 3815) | 1.12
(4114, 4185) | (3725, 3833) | 1.21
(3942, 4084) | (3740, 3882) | 1.10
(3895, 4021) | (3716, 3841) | 1.09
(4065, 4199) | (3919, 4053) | 1.08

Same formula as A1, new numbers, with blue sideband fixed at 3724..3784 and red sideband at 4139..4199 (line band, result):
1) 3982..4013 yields -0.11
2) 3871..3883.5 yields -0.09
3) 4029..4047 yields -0.08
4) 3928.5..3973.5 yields 0.21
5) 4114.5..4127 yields -0.03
